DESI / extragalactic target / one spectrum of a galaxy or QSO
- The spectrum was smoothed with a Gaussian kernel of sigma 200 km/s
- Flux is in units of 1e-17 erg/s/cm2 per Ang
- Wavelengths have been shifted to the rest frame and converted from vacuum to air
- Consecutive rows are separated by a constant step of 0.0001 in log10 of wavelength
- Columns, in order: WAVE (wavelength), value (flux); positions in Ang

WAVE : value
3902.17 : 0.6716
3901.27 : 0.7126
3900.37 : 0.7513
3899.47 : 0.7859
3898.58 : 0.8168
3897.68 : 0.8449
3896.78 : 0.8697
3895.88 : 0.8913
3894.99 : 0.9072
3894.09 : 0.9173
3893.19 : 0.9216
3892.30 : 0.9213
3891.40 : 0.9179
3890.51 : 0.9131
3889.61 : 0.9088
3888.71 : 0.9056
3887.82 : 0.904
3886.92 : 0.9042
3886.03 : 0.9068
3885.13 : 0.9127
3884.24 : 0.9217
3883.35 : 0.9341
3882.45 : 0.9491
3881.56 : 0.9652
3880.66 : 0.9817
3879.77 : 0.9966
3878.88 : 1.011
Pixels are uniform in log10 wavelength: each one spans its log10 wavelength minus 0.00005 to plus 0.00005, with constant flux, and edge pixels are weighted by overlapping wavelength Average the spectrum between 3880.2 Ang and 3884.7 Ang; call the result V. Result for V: 0.951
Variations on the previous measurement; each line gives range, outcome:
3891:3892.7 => 0.918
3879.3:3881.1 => 0.993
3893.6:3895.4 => 0.909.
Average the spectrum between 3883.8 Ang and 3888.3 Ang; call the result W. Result 0.911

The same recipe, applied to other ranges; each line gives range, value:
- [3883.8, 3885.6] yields 0.917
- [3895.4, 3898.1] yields 0.87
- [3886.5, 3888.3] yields 0.904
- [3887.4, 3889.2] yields 0.905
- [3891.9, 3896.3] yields 0.913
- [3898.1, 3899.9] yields 0.805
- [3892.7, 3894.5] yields 0.921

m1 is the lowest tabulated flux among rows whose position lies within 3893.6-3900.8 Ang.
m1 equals 0.7513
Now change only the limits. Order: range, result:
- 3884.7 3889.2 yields 0.904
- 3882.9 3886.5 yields 0.9068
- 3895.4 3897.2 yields 0.8697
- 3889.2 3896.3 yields 0.8913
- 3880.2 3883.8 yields 0.9341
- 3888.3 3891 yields 0.9056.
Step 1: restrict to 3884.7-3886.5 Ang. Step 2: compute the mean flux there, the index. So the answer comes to 0.909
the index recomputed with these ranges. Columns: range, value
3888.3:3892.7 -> 0.912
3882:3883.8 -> 0.943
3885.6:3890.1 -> 0.905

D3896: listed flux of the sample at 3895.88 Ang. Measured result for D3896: 0.8913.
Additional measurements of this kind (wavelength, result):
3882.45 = 0.9491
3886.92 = 0.9042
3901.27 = 0.7126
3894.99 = 0.9072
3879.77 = 0.9966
